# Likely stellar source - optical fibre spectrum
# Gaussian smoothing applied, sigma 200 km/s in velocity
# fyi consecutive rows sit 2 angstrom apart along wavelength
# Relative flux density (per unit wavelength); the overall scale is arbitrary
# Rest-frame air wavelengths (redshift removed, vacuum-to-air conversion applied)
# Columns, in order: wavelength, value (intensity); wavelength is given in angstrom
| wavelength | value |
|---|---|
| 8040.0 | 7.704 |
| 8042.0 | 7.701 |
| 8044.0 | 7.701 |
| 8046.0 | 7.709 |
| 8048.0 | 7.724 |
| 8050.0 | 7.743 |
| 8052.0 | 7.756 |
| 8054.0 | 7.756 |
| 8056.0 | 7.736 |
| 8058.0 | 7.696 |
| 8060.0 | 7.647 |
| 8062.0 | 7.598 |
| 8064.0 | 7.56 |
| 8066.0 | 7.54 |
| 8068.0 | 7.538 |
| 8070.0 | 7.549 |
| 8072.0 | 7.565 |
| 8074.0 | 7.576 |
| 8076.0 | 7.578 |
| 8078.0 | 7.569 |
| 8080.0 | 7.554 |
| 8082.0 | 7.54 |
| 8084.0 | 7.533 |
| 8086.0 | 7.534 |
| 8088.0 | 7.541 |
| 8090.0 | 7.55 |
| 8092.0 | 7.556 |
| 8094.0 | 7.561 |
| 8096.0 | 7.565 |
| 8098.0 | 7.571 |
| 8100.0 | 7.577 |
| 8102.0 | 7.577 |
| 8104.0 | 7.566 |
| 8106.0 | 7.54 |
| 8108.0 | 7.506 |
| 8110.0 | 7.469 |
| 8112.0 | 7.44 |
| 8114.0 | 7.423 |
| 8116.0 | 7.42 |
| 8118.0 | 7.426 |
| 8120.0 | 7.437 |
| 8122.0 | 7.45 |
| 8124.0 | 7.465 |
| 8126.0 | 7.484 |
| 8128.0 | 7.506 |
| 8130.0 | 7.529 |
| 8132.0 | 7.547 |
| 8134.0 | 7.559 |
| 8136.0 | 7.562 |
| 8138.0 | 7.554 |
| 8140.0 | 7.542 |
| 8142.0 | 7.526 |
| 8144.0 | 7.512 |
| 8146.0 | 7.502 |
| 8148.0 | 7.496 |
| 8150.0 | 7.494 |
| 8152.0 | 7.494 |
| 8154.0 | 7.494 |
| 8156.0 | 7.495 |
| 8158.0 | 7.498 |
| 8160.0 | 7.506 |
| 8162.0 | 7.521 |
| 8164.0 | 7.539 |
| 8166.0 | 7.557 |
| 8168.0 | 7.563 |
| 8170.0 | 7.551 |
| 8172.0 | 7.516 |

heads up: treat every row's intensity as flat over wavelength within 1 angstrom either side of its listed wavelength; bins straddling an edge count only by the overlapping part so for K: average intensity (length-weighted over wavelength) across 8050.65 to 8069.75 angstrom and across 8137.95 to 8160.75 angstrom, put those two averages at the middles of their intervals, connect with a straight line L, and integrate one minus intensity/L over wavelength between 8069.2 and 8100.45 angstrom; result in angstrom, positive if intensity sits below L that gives 0.2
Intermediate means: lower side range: 7.65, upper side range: 7.51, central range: 7.56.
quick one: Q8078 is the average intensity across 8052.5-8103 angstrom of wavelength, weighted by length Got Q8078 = 7.58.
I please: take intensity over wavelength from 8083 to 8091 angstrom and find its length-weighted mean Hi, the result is 7.54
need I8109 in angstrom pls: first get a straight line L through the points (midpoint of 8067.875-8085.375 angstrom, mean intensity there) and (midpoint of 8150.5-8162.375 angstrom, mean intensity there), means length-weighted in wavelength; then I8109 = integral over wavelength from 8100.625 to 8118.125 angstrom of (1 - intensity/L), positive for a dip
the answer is 0.1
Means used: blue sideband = 7.56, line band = 7.49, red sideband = 7.5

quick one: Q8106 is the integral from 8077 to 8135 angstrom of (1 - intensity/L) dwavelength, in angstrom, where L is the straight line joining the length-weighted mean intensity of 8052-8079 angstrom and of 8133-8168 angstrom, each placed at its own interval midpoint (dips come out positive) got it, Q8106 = 0.41 angstrom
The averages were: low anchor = 7.61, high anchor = 7.52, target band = 7.52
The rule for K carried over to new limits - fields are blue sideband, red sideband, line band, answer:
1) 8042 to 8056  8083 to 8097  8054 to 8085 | 0.20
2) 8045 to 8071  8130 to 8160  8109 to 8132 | 0.29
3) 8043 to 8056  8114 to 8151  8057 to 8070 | 0.17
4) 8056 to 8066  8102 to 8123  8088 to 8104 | -0.09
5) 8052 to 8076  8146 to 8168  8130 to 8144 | -0.02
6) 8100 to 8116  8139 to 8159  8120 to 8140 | -0.03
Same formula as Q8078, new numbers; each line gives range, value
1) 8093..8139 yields 7.51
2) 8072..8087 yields 7.56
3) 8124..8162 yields 7.52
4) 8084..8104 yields 7.56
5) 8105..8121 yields 7.46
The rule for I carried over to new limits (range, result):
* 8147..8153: 7.49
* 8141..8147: 7.51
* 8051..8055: 7.76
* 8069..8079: 7.57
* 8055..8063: 7.67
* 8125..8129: 7.5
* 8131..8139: 7.56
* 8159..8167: 7.53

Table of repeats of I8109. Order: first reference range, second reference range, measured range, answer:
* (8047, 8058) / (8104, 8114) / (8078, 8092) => 0.09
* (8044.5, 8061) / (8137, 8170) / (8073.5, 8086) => 0.18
